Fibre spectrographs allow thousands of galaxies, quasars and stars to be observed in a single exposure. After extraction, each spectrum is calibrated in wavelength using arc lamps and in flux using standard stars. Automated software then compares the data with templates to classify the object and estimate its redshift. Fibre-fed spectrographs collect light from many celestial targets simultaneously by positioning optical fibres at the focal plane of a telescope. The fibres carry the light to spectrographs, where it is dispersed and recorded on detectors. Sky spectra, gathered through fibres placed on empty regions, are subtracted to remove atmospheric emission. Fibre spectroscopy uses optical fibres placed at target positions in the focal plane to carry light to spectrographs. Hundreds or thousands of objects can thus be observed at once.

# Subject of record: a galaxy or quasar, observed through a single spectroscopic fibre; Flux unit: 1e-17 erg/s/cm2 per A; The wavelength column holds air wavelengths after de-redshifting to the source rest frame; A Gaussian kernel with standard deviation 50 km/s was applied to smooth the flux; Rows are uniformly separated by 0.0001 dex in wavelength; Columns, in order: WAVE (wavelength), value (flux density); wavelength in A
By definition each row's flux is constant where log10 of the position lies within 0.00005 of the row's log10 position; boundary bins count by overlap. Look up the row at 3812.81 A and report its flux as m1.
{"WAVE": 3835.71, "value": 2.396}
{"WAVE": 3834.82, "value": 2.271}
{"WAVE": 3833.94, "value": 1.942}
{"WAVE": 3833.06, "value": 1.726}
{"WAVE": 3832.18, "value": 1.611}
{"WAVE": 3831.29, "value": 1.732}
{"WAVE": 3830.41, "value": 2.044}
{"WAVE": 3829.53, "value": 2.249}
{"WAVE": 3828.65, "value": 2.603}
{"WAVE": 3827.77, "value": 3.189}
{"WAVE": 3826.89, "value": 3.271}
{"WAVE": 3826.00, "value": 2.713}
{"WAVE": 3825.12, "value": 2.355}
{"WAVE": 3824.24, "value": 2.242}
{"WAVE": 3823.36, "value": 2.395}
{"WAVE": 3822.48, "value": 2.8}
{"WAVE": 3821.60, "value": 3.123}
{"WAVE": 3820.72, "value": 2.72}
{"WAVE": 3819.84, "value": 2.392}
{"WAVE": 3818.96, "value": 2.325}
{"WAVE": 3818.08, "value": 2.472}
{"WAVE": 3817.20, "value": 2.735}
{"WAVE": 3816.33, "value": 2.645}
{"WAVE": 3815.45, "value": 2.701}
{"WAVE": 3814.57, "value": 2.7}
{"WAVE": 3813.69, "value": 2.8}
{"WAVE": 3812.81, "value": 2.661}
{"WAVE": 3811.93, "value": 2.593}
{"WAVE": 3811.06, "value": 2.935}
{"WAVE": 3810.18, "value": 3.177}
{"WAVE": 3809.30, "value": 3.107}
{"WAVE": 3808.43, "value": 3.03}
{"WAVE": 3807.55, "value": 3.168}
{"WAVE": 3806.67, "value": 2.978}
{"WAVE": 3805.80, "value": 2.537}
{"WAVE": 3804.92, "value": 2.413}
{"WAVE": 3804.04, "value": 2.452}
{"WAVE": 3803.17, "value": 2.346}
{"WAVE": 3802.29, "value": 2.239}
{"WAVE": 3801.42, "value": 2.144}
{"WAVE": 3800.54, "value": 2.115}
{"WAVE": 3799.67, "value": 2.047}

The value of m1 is 2.661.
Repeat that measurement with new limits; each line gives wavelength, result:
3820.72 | 2.72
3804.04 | 2.452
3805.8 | 2.537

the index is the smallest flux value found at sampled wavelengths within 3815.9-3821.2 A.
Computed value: 2.325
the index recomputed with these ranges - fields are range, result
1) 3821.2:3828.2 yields 2.242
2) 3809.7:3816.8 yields 2.593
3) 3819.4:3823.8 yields 2.392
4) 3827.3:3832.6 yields 1.611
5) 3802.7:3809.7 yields 2.346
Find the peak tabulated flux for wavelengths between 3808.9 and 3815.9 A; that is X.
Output 3.177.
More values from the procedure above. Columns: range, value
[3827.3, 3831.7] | 3.189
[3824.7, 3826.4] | 2.713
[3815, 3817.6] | 2.735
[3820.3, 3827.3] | 3.271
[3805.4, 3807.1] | 2.978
